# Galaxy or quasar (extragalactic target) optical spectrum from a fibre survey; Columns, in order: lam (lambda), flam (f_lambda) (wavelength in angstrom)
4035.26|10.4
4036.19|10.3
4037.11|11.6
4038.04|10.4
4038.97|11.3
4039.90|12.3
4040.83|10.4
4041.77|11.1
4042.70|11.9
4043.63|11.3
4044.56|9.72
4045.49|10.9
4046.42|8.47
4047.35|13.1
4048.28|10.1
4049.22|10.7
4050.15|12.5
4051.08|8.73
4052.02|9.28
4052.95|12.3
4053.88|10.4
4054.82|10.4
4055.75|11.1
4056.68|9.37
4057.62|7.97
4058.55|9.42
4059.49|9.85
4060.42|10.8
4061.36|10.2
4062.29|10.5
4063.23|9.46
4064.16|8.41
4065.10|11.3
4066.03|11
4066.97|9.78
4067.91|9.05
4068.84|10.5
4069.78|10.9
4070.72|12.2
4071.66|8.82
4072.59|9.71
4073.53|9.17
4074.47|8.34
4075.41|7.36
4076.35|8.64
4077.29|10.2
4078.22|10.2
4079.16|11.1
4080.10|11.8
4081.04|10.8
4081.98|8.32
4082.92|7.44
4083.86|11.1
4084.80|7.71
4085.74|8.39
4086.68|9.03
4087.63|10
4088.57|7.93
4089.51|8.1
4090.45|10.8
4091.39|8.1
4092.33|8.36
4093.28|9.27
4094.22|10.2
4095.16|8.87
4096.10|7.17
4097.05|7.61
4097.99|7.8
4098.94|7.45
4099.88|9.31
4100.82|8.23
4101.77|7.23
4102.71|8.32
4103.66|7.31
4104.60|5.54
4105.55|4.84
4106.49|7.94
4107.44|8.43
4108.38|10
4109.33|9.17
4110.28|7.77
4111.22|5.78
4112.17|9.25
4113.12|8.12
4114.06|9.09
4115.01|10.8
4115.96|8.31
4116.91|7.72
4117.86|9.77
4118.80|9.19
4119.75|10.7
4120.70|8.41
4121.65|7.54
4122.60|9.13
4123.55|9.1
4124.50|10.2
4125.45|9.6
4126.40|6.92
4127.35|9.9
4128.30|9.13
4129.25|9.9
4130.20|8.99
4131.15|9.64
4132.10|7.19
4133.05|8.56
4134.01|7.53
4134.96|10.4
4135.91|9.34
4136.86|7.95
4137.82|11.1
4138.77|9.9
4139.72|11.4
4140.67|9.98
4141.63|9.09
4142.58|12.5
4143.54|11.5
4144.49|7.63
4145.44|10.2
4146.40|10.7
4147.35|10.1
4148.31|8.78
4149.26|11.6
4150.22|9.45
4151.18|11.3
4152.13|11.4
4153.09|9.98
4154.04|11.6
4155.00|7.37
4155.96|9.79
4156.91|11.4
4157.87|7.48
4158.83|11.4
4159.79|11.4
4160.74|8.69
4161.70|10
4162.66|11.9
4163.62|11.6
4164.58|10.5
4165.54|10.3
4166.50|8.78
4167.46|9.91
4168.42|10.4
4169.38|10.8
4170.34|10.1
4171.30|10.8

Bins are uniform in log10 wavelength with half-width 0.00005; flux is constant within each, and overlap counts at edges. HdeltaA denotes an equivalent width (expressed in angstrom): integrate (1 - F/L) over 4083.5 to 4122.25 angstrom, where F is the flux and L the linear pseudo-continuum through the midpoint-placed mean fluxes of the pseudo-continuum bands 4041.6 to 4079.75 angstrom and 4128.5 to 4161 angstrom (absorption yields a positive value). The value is 6.0 angstrom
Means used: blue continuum 10.2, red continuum 9.86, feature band 8.45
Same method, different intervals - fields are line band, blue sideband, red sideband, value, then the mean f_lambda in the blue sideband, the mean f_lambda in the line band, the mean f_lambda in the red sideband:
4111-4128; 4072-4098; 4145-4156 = 1.33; 9.08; 8.91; 10.2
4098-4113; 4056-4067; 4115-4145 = 2.74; 9.87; 7.78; 9.32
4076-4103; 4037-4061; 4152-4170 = 3.86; 10.6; 8.95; 10.2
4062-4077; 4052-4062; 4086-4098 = -0.06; 10.1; 9.69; 8.74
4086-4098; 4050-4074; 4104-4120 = 0.40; 10.1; 8.74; 8.34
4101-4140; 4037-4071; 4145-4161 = 5.99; 10.5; 8.69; 10.2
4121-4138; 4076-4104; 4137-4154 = 1.68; 8.9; 8.96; 10.4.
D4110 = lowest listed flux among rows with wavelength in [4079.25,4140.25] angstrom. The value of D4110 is 4.84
